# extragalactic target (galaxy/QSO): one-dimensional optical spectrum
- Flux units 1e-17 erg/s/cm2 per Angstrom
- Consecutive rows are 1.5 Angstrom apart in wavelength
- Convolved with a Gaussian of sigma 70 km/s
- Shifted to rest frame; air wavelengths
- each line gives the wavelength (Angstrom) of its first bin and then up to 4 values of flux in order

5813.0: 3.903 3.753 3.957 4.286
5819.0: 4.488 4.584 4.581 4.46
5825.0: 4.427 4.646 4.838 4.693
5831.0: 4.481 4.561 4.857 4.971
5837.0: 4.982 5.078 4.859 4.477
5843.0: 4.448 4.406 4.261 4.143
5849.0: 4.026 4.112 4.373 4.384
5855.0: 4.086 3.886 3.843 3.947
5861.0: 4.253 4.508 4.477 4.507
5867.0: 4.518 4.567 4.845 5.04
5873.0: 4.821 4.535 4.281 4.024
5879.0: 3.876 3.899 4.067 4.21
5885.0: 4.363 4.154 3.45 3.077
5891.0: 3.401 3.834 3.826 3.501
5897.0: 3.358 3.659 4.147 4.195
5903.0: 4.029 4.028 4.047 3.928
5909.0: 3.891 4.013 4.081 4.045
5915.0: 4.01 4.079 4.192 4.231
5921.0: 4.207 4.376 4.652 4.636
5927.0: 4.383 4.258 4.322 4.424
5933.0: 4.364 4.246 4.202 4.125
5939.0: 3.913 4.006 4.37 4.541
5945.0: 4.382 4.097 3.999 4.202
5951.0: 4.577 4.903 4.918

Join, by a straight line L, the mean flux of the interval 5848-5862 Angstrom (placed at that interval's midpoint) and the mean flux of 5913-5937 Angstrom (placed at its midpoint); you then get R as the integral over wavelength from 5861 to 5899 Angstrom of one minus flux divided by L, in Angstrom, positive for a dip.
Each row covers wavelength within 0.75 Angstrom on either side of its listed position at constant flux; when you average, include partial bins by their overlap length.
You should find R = 0.5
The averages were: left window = 4.11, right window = 4.29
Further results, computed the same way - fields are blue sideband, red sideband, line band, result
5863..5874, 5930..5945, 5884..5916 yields 4.4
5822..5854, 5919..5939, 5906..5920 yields 1.0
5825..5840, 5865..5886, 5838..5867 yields 1.8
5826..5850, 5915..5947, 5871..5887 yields 0.6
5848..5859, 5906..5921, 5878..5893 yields 0.9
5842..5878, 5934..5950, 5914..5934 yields -0.4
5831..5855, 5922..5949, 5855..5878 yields 0.3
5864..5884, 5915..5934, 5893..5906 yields 1.5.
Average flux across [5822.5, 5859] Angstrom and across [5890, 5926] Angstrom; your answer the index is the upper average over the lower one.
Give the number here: 0.9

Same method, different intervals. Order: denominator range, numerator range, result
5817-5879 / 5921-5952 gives 0.96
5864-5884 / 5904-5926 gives 0.94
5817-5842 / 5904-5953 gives 0.91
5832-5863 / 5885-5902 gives 0.84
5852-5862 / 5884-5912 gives 0.94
